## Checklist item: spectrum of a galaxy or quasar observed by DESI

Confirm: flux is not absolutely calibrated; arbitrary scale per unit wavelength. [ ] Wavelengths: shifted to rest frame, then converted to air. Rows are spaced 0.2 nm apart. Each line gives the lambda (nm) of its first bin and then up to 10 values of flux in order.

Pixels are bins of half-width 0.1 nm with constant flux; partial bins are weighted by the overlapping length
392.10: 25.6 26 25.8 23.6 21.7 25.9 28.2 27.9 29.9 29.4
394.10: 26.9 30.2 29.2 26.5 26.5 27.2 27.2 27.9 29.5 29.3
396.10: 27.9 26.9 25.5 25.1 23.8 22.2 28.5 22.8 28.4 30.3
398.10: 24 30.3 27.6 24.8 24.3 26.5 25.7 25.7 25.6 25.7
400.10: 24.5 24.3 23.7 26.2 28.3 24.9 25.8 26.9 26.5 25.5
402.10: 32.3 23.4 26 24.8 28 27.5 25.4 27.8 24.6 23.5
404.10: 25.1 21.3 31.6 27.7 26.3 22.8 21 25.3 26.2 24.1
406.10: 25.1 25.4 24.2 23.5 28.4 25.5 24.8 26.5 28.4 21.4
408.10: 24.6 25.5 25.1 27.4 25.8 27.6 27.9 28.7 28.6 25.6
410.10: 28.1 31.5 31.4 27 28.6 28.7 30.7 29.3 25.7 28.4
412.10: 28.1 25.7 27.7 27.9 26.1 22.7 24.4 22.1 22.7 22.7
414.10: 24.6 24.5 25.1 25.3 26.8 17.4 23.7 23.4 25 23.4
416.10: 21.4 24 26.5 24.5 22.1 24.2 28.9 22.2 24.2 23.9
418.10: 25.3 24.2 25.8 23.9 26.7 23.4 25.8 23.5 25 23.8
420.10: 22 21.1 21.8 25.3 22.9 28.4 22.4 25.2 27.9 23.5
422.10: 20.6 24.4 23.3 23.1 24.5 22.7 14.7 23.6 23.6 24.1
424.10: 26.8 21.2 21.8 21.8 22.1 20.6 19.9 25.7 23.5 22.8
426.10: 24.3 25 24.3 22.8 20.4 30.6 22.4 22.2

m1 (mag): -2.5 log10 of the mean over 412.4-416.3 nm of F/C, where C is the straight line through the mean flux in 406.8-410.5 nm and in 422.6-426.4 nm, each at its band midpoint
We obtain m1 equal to 0.06 mag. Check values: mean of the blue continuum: 26.9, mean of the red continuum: 22.7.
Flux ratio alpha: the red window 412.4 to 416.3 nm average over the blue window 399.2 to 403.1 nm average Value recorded 0.9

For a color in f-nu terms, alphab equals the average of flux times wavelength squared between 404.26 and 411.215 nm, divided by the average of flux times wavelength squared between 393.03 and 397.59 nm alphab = 1.0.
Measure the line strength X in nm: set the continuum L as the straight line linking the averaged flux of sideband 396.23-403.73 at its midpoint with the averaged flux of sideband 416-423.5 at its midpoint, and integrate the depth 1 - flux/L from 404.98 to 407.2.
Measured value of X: 0.06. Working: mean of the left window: 26.1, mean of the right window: 23.9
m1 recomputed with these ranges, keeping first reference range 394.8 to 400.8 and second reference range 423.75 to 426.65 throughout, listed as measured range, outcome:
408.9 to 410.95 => -0.14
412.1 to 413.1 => -0.08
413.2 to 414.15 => 0.06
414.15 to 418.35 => 0.00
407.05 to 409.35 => -0.03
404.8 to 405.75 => 0.05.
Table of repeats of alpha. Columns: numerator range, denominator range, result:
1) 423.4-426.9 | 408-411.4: 0.83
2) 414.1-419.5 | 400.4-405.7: 0.94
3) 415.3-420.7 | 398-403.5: 0.92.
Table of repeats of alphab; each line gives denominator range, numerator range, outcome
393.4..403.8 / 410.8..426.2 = 1.00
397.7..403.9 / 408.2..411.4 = 1.12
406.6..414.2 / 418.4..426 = 0.93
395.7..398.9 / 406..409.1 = 1.01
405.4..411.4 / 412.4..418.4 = 0.94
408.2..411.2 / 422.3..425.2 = 0.86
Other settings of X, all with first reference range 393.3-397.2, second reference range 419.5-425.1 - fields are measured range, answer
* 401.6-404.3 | 0.02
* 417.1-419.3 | -0.10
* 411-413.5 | -0.22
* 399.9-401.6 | 0.06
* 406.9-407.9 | -0.02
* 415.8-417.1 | 0.02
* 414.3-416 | 0.03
